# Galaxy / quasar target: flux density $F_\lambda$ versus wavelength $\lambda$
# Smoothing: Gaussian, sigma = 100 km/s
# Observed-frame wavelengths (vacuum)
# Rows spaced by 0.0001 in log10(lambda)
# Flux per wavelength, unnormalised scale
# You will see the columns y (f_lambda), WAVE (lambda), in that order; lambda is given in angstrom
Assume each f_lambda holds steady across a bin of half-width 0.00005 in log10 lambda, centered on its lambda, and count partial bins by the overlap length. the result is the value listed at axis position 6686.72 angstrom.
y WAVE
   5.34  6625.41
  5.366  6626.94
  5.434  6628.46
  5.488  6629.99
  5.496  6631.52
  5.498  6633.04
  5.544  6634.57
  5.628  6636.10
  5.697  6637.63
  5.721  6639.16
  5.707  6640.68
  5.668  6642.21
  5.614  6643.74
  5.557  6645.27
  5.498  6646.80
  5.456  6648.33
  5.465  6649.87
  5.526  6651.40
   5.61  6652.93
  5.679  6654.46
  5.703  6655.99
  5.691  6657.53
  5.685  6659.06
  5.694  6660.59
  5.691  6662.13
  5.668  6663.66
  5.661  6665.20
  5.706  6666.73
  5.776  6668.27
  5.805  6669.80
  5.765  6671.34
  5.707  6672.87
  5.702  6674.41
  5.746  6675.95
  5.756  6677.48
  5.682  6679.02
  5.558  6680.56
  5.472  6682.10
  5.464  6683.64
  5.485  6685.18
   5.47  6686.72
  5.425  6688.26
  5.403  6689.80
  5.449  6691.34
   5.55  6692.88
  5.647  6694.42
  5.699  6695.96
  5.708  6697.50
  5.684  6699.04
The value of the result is 5.47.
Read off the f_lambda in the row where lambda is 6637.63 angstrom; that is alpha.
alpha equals 5.697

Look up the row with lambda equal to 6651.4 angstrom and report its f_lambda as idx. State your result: 5.526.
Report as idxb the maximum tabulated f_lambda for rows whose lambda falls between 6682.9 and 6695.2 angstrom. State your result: 5.647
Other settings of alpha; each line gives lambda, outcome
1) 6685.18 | 5.485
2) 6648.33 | 5.456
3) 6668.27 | 5.776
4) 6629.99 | 5.488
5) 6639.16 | 5.721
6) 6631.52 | 5.496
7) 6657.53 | 5.691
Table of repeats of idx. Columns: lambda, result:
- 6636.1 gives 5.628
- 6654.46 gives 5.679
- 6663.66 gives 5.668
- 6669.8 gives 5.805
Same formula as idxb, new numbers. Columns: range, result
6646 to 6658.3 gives 5.703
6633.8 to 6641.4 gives 5.721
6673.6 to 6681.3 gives 5.756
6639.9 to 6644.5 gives 5.707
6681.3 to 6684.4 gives 5.472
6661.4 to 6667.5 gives 5.706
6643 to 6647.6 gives 5.614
